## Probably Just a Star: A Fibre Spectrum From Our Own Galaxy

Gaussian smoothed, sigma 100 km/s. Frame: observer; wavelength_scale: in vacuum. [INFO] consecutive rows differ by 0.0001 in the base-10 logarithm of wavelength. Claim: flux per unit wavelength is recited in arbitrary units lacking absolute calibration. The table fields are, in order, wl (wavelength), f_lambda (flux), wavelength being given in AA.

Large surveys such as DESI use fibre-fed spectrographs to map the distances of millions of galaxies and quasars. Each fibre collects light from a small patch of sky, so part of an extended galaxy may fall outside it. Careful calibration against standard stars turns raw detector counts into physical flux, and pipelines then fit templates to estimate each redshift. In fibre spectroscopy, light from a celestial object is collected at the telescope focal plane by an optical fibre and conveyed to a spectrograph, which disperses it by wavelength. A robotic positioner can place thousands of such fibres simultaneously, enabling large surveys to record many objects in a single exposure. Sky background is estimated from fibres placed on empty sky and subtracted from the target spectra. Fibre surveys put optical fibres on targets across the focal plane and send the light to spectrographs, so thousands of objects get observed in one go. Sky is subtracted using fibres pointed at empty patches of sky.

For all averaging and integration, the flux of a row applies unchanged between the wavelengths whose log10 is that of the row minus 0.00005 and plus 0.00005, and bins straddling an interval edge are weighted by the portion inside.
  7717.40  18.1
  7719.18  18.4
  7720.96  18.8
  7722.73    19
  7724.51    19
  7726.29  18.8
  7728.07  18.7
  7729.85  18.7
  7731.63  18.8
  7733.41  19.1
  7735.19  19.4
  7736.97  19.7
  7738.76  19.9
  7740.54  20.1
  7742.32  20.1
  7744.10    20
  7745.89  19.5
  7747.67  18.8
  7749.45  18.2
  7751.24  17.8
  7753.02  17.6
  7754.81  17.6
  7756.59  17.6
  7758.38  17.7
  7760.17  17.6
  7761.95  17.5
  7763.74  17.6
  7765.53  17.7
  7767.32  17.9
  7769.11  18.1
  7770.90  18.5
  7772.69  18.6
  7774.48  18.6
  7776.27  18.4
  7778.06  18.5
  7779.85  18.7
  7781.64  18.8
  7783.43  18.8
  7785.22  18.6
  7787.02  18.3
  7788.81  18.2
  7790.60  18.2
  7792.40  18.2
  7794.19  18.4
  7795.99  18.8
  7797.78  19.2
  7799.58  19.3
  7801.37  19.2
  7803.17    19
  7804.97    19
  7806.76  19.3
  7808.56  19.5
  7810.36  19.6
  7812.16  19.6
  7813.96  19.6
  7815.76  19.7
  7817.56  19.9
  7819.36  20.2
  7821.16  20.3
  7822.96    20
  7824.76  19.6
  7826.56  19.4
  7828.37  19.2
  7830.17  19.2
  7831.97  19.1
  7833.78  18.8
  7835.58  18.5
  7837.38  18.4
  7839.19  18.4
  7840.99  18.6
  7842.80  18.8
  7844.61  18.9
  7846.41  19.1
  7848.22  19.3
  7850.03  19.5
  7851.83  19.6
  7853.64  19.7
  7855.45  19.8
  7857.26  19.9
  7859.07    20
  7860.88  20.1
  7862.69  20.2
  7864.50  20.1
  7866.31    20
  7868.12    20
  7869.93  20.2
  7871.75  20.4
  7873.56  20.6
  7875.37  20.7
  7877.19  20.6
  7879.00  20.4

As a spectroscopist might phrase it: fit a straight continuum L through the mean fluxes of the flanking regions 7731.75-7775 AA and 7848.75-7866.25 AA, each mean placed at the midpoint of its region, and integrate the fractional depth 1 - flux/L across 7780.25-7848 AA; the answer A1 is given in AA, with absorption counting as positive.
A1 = 0.9 AA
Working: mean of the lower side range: 18.6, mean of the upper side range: 19.9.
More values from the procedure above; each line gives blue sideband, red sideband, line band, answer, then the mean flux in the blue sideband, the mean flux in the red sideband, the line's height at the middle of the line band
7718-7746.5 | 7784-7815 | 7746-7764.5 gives 1.2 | 19.2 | 18.9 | 19.1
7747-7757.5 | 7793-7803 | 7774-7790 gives 0.1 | 17.9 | 19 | 18.6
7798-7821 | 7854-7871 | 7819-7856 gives 1.0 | 19.5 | 20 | 19.8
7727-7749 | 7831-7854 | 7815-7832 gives -0.6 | 19.4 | 19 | 19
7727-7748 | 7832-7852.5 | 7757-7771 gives 1.1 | 19.4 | 18.9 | 19.3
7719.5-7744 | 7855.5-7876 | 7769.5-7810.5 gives 1.9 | 19.2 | 20.2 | 19.7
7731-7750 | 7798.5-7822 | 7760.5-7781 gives 1.4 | 19.5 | 19.5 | 19.5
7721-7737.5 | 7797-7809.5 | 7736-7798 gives 2.0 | 19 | 19.2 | 19.1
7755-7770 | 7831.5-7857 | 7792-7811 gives -0.7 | 17.7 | 19.1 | 18.3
